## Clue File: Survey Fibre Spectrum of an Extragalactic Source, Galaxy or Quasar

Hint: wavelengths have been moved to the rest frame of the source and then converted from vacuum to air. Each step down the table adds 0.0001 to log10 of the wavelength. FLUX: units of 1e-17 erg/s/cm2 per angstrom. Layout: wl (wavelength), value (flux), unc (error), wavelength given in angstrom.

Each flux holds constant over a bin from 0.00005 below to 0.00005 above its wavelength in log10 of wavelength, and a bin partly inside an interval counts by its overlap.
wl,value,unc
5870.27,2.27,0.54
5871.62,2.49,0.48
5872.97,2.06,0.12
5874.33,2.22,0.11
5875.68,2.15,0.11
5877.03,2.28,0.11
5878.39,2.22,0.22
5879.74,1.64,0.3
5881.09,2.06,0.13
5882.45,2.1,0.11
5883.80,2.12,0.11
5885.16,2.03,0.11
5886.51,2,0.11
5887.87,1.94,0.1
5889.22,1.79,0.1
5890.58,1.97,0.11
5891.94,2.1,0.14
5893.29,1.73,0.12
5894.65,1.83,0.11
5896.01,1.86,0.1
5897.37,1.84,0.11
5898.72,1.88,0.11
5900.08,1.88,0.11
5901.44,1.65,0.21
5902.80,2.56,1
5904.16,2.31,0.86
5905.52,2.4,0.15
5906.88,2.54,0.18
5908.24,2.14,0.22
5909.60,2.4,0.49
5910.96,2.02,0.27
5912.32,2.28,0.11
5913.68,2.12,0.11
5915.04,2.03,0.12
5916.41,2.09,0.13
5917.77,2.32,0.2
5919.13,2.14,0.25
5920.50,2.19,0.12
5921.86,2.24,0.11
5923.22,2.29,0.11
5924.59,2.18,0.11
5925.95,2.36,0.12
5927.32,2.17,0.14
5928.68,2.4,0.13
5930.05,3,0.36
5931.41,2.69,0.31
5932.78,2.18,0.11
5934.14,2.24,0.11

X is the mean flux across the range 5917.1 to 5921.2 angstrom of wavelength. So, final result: 2.22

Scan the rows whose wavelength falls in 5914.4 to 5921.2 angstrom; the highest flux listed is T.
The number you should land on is 2.32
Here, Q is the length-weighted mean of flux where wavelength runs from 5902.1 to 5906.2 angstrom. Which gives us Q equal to 2.42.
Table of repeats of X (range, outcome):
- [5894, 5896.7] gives 1.84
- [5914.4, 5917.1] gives 2.06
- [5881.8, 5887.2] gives 2.06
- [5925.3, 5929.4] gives 2.31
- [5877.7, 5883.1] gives 2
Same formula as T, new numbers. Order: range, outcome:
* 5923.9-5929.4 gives 2.4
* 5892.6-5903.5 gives 2.56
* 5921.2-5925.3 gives 2.29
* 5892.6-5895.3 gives 1.83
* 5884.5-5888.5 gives 2.03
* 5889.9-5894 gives 2.1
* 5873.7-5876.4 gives 2.22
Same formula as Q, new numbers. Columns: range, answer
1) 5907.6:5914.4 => 2.19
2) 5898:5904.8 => 2.05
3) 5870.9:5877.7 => 2.24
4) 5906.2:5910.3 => 2.36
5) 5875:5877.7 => 2.22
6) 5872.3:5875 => 2.13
